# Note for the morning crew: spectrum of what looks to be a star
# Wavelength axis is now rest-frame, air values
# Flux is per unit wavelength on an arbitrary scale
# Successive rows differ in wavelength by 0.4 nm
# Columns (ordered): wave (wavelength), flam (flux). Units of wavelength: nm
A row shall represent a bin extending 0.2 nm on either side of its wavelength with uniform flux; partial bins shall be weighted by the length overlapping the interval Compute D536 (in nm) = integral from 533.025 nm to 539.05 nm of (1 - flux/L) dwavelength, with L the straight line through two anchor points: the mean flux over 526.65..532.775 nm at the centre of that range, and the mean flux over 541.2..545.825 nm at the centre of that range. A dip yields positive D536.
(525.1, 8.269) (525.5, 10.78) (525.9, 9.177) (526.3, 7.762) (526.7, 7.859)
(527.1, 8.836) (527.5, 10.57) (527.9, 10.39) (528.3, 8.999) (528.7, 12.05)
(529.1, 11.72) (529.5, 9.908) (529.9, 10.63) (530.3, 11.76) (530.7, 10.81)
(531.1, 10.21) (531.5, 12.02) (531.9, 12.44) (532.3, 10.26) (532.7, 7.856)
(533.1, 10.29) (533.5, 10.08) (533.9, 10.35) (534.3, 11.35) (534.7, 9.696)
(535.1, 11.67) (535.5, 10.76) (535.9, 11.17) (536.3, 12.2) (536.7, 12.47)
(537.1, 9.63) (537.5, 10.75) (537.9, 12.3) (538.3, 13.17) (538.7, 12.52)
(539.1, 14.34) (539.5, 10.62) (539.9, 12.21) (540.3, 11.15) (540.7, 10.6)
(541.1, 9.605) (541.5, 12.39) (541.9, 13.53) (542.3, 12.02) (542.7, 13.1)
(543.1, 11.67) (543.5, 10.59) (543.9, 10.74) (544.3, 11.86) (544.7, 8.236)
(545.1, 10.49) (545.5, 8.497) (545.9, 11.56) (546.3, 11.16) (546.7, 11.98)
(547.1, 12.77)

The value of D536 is -0.28 nm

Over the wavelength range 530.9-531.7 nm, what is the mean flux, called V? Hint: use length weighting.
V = 11.1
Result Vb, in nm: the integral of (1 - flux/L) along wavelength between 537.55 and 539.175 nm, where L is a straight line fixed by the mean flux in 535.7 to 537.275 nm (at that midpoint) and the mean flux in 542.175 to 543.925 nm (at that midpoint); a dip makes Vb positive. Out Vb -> -0.18 nm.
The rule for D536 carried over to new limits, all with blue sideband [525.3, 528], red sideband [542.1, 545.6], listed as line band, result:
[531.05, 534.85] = -0.23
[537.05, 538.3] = -0.13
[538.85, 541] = -0.24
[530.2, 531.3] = -0.13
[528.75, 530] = -0.18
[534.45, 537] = -0.28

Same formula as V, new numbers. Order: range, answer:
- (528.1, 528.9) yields 10.5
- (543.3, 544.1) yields 10.7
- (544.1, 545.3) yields 10.2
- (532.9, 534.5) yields 10.5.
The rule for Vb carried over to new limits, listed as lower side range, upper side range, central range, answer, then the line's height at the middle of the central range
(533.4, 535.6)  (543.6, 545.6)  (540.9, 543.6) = -0.44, 10.2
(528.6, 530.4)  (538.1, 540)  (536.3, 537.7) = 0.13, 12.3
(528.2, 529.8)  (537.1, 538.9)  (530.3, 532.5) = -0.03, 11.1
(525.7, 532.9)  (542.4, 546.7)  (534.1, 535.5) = -0.06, 10.4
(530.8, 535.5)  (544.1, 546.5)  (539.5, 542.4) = -0.32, 10.4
